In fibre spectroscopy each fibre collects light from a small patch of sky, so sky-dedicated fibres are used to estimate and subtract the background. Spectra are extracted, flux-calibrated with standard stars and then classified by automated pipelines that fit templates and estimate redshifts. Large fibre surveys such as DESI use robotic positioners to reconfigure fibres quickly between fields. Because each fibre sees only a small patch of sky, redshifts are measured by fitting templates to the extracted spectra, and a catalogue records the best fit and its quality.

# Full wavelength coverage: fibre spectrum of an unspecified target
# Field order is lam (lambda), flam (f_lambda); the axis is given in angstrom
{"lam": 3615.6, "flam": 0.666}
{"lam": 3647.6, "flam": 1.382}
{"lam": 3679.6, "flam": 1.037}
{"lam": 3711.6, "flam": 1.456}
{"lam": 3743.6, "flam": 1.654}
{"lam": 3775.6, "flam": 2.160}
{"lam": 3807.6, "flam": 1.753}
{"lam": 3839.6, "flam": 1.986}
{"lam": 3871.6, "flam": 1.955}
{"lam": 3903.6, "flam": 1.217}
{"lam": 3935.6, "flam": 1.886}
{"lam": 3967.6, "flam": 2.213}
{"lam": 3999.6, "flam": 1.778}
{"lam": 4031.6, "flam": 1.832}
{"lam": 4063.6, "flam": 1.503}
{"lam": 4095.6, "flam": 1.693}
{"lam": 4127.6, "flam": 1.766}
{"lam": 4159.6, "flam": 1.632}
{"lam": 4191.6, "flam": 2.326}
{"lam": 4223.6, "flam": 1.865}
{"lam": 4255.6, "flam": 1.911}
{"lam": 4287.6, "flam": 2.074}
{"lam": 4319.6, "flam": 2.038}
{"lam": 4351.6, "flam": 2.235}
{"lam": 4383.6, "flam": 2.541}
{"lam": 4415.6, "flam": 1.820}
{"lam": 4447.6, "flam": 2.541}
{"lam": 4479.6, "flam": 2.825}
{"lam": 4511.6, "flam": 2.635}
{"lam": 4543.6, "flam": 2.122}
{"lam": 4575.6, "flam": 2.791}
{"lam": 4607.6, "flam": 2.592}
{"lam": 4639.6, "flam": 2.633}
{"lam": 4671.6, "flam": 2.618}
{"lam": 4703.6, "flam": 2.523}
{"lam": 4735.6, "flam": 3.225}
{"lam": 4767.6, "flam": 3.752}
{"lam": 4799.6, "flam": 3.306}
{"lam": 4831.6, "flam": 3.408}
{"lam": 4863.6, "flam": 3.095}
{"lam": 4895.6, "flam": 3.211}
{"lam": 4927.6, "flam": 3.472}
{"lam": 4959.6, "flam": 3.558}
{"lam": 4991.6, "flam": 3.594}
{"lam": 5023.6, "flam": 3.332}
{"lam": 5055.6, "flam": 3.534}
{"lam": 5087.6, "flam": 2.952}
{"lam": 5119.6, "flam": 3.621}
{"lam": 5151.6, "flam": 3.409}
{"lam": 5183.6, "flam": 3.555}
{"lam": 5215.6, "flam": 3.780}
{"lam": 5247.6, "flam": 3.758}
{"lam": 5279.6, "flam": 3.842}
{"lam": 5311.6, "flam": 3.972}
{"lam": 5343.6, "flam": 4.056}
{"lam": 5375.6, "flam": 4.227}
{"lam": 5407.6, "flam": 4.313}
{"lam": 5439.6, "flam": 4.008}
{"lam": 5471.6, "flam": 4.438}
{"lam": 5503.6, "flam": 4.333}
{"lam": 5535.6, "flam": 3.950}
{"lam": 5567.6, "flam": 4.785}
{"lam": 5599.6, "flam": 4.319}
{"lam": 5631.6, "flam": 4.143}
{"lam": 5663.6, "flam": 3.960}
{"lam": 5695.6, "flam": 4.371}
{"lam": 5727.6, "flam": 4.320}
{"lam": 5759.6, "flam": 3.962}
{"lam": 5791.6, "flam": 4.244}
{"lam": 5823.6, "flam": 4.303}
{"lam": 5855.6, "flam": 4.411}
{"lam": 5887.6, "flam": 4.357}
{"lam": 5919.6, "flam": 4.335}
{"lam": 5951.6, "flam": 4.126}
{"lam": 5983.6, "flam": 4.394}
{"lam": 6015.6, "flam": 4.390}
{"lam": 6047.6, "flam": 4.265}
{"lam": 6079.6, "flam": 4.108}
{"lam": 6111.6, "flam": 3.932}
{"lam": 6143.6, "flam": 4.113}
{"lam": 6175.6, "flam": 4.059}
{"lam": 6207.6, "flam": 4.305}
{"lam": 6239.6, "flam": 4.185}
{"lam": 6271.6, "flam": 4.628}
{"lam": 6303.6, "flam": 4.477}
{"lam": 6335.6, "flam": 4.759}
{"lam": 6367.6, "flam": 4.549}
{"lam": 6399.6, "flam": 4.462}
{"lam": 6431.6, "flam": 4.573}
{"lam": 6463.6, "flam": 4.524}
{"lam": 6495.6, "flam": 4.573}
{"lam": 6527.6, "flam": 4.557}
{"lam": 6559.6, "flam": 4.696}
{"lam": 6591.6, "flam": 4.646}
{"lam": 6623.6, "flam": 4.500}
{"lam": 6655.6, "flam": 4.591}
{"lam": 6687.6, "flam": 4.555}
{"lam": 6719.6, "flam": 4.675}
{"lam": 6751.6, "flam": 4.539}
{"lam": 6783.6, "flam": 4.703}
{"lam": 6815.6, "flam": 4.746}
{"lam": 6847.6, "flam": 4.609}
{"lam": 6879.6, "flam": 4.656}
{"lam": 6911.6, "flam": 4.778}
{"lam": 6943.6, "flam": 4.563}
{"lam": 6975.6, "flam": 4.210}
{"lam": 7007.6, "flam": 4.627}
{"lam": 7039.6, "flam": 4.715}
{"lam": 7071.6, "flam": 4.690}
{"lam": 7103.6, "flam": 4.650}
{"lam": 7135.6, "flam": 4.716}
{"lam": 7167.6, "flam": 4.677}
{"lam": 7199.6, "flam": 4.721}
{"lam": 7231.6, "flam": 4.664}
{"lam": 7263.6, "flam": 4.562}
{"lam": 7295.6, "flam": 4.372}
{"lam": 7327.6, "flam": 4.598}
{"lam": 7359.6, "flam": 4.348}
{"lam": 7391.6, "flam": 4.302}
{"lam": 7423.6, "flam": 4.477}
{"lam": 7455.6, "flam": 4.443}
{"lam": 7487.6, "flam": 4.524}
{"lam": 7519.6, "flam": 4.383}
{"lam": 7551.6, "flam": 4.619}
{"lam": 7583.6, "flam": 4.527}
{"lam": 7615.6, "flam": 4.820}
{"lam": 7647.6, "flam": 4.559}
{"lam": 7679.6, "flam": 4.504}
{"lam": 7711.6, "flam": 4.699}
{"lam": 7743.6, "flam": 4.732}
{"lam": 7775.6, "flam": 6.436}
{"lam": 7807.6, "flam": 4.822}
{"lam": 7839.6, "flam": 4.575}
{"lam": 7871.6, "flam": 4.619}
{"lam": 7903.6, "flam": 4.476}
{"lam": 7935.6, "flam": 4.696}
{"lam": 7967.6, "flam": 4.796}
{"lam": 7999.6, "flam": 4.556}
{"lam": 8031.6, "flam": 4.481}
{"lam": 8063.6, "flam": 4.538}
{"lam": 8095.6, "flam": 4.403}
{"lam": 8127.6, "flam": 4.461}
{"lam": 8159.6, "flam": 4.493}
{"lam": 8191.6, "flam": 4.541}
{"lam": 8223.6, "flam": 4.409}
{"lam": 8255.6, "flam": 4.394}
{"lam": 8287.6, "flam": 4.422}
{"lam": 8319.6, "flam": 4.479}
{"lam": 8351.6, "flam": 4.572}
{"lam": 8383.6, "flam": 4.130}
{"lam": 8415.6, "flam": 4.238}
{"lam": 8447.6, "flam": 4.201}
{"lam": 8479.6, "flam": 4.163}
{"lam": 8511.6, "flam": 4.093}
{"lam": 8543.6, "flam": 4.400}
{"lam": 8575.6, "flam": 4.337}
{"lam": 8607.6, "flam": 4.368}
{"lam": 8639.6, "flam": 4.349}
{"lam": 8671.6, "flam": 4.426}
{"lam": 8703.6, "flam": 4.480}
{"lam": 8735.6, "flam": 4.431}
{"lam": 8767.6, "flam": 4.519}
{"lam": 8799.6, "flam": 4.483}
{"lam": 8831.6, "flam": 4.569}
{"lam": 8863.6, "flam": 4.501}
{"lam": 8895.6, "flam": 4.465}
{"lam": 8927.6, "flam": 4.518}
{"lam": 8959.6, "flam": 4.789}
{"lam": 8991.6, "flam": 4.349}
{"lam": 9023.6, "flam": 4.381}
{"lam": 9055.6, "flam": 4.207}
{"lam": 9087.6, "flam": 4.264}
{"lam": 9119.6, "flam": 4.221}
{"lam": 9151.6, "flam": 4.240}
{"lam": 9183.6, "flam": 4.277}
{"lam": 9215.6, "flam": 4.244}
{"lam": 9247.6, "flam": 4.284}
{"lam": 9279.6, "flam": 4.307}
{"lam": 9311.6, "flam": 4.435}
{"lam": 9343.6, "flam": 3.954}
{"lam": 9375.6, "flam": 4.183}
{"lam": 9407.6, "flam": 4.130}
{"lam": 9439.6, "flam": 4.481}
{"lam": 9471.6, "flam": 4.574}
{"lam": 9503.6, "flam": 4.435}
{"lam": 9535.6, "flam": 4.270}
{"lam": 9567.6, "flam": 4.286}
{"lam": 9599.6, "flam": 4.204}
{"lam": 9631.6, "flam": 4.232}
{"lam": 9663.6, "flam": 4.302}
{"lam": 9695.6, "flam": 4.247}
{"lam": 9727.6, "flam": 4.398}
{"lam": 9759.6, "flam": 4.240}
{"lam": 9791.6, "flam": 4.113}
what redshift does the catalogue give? 0.183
